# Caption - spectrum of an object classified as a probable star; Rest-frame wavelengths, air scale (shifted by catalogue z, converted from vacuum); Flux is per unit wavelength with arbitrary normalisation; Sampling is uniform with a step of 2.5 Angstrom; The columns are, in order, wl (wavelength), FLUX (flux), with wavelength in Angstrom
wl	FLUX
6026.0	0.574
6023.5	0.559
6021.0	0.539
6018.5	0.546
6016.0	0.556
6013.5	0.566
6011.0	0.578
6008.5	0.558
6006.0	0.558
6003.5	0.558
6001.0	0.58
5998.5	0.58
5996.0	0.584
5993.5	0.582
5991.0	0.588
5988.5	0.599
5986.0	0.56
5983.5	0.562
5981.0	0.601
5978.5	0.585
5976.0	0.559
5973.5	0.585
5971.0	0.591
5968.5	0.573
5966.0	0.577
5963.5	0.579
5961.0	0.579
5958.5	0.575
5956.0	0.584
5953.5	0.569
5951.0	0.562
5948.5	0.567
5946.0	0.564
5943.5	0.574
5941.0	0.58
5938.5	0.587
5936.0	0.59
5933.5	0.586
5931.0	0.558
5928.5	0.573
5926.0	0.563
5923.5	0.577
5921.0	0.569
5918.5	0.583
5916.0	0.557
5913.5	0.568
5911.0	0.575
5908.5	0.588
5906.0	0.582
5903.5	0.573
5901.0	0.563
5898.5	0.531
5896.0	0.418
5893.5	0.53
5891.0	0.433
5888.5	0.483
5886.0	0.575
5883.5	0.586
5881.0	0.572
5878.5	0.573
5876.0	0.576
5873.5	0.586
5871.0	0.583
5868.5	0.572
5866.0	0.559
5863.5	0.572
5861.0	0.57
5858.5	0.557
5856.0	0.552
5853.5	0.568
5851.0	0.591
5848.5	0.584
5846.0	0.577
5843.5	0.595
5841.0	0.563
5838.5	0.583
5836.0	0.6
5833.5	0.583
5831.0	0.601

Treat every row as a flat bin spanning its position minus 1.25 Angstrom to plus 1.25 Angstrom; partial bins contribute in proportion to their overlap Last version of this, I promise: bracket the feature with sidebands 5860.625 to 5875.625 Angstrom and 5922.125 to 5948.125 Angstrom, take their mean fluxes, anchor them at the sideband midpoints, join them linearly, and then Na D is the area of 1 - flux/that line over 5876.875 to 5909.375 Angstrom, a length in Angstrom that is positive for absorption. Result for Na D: 2.0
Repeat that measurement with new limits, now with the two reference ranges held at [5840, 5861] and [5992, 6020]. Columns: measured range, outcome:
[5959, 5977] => -0.3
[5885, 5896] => 1.5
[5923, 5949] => -0.2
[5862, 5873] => 0.0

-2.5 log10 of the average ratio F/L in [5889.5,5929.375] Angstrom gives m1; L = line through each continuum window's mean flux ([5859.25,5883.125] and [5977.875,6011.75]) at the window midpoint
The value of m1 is 0.051 mag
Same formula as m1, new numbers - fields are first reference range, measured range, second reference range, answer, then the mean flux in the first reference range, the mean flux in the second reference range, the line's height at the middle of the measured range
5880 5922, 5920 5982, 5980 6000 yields -0.019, 0.546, 0.582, 0.566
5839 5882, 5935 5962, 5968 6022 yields -0.005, 0.574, 0.572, 0.573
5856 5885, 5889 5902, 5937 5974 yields 0.164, 0.572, 0.576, 0.574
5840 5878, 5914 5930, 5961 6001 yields 0.013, 0.574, 0.58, 0.577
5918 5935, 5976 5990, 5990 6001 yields 0.003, 0.573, 0.583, 0.581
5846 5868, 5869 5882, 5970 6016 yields -0.014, 0.57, 0.576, 0.57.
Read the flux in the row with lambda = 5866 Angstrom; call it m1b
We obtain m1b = 0.559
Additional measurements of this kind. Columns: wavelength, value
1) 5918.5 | 0.583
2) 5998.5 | 0.58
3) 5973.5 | 0.585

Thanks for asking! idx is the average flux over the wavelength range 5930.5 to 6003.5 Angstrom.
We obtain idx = 0.578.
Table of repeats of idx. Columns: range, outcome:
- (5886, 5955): 0.556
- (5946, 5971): 0.574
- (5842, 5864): 0.574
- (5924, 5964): 0.574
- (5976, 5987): 0.575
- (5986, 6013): 0.575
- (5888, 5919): 0.537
